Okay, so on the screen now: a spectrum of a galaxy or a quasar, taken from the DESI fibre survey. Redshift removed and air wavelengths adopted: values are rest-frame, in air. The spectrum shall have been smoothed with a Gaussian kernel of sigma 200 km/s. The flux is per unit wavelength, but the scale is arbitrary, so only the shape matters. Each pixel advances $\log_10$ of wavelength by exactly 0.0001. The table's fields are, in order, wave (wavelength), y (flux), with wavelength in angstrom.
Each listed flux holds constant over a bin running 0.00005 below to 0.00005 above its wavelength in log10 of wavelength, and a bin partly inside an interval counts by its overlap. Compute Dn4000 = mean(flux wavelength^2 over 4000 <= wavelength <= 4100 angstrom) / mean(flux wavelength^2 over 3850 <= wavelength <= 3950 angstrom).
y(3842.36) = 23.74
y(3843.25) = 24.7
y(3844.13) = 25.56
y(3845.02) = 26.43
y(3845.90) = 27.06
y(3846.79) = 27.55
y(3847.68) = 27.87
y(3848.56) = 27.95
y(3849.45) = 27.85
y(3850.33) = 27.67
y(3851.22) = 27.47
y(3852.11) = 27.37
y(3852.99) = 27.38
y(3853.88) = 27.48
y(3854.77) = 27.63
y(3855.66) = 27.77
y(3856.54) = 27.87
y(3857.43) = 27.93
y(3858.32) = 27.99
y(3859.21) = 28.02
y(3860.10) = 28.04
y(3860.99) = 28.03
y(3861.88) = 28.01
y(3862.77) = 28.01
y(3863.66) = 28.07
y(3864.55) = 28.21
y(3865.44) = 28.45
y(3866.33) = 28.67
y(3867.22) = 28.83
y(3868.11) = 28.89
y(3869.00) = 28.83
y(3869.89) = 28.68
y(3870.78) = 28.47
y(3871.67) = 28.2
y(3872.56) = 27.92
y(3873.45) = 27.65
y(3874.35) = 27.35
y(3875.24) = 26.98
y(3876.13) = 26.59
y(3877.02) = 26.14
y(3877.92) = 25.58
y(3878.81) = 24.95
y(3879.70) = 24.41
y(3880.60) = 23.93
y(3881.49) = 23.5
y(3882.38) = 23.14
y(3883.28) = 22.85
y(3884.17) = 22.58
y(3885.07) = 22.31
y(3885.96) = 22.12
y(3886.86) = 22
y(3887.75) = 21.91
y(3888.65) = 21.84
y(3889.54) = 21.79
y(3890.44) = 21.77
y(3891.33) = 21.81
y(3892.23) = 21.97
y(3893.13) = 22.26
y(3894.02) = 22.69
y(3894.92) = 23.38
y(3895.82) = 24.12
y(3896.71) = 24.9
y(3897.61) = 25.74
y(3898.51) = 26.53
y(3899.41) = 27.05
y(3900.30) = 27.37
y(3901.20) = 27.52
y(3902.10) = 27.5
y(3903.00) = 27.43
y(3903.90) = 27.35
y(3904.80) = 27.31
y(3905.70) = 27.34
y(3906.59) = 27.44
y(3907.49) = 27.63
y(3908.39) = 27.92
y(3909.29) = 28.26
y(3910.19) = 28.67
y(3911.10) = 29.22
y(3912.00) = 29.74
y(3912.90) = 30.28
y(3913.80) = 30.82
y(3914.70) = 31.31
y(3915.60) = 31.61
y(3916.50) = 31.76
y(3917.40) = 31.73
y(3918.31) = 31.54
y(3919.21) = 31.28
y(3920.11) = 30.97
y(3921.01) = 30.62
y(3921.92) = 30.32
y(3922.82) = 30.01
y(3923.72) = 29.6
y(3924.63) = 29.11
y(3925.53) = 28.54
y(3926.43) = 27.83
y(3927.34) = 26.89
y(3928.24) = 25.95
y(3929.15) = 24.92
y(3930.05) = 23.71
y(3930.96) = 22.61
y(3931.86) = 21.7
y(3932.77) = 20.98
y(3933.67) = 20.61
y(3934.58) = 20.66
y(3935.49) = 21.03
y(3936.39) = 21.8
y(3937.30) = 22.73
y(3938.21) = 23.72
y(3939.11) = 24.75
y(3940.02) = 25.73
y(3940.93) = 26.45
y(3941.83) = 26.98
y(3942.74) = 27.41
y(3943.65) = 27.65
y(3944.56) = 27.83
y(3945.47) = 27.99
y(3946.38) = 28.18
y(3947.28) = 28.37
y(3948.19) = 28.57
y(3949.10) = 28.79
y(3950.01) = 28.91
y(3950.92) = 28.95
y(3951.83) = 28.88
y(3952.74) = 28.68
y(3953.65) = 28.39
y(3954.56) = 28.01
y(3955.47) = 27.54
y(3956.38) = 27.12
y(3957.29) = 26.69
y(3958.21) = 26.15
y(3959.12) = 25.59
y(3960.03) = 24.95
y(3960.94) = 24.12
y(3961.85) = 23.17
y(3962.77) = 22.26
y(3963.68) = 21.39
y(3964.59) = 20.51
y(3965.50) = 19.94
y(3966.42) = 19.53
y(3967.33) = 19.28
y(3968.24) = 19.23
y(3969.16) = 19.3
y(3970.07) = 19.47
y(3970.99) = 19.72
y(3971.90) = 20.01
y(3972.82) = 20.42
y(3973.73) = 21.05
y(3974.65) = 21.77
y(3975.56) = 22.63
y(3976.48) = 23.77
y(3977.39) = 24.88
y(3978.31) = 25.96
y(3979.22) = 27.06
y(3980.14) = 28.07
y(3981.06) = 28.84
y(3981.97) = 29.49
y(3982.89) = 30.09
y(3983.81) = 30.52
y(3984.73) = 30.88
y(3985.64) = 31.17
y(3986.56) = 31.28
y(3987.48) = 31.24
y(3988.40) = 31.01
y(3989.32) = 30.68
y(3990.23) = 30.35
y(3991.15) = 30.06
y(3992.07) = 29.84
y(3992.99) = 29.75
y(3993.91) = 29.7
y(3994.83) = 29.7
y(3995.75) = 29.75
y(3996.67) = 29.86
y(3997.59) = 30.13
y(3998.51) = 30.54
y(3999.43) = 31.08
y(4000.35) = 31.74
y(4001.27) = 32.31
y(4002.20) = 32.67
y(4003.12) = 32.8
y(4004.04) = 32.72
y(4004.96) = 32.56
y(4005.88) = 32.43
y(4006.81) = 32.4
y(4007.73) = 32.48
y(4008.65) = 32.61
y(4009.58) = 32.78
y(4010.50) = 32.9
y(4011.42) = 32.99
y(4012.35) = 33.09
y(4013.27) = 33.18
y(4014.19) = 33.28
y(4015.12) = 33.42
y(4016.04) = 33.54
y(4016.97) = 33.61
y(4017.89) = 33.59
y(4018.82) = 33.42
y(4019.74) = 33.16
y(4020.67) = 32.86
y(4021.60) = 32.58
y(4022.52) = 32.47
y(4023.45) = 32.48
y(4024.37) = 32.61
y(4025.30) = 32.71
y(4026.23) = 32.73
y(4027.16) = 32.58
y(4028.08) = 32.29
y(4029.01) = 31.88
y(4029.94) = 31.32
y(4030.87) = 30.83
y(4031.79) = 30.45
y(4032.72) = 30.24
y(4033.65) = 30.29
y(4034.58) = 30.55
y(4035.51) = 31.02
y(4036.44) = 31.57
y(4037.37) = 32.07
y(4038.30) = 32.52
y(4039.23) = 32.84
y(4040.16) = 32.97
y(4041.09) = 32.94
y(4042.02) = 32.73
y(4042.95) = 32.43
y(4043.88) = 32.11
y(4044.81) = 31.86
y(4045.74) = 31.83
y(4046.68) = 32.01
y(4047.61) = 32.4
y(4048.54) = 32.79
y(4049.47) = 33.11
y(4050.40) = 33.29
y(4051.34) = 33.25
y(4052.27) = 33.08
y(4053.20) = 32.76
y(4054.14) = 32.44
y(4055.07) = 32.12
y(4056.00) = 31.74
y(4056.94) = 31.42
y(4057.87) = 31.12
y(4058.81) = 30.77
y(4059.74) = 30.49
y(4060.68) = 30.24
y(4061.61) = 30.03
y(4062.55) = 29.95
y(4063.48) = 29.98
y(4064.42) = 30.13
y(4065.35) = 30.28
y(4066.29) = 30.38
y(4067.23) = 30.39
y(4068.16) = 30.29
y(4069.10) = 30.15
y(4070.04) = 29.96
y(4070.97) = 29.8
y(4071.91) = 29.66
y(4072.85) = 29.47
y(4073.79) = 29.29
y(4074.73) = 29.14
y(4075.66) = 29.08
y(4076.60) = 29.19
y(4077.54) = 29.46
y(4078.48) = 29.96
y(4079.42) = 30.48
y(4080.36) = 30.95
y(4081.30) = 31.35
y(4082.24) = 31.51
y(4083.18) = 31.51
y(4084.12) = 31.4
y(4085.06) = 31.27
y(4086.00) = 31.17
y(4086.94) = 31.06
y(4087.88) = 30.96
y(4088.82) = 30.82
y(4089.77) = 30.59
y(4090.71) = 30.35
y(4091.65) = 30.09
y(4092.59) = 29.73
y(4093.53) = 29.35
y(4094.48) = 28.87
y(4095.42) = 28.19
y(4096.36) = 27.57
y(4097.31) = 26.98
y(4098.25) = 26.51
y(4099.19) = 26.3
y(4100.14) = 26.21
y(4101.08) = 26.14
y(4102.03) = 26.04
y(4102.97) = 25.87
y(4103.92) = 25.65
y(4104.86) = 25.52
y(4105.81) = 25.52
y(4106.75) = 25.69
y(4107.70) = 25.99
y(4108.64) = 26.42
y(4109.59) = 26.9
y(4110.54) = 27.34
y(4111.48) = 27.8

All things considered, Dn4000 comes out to 1.3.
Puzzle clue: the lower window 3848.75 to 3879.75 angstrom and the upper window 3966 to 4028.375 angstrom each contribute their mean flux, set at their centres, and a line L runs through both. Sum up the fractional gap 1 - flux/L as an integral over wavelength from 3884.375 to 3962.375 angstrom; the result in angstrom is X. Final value 5.61 angstrom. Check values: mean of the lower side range 27.7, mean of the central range 26.4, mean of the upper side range 29.5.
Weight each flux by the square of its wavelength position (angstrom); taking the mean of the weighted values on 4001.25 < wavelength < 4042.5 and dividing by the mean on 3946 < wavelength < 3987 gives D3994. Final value 1.32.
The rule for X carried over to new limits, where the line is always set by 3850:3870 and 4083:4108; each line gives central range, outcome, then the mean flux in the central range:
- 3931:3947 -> 2.1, 24.5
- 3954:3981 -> 4.8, 23.2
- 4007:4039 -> -4.7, 32.4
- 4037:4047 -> -1.5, 32.4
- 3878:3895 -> 3.2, 22.7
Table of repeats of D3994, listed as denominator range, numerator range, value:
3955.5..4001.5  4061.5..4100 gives 1.19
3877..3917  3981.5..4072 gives 1.31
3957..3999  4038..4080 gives 1.25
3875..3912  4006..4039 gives 1.38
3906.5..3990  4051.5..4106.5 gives 1.20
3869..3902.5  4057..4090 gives 1.35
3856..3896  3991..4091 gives 1.34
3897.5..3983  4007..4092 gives 1.28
